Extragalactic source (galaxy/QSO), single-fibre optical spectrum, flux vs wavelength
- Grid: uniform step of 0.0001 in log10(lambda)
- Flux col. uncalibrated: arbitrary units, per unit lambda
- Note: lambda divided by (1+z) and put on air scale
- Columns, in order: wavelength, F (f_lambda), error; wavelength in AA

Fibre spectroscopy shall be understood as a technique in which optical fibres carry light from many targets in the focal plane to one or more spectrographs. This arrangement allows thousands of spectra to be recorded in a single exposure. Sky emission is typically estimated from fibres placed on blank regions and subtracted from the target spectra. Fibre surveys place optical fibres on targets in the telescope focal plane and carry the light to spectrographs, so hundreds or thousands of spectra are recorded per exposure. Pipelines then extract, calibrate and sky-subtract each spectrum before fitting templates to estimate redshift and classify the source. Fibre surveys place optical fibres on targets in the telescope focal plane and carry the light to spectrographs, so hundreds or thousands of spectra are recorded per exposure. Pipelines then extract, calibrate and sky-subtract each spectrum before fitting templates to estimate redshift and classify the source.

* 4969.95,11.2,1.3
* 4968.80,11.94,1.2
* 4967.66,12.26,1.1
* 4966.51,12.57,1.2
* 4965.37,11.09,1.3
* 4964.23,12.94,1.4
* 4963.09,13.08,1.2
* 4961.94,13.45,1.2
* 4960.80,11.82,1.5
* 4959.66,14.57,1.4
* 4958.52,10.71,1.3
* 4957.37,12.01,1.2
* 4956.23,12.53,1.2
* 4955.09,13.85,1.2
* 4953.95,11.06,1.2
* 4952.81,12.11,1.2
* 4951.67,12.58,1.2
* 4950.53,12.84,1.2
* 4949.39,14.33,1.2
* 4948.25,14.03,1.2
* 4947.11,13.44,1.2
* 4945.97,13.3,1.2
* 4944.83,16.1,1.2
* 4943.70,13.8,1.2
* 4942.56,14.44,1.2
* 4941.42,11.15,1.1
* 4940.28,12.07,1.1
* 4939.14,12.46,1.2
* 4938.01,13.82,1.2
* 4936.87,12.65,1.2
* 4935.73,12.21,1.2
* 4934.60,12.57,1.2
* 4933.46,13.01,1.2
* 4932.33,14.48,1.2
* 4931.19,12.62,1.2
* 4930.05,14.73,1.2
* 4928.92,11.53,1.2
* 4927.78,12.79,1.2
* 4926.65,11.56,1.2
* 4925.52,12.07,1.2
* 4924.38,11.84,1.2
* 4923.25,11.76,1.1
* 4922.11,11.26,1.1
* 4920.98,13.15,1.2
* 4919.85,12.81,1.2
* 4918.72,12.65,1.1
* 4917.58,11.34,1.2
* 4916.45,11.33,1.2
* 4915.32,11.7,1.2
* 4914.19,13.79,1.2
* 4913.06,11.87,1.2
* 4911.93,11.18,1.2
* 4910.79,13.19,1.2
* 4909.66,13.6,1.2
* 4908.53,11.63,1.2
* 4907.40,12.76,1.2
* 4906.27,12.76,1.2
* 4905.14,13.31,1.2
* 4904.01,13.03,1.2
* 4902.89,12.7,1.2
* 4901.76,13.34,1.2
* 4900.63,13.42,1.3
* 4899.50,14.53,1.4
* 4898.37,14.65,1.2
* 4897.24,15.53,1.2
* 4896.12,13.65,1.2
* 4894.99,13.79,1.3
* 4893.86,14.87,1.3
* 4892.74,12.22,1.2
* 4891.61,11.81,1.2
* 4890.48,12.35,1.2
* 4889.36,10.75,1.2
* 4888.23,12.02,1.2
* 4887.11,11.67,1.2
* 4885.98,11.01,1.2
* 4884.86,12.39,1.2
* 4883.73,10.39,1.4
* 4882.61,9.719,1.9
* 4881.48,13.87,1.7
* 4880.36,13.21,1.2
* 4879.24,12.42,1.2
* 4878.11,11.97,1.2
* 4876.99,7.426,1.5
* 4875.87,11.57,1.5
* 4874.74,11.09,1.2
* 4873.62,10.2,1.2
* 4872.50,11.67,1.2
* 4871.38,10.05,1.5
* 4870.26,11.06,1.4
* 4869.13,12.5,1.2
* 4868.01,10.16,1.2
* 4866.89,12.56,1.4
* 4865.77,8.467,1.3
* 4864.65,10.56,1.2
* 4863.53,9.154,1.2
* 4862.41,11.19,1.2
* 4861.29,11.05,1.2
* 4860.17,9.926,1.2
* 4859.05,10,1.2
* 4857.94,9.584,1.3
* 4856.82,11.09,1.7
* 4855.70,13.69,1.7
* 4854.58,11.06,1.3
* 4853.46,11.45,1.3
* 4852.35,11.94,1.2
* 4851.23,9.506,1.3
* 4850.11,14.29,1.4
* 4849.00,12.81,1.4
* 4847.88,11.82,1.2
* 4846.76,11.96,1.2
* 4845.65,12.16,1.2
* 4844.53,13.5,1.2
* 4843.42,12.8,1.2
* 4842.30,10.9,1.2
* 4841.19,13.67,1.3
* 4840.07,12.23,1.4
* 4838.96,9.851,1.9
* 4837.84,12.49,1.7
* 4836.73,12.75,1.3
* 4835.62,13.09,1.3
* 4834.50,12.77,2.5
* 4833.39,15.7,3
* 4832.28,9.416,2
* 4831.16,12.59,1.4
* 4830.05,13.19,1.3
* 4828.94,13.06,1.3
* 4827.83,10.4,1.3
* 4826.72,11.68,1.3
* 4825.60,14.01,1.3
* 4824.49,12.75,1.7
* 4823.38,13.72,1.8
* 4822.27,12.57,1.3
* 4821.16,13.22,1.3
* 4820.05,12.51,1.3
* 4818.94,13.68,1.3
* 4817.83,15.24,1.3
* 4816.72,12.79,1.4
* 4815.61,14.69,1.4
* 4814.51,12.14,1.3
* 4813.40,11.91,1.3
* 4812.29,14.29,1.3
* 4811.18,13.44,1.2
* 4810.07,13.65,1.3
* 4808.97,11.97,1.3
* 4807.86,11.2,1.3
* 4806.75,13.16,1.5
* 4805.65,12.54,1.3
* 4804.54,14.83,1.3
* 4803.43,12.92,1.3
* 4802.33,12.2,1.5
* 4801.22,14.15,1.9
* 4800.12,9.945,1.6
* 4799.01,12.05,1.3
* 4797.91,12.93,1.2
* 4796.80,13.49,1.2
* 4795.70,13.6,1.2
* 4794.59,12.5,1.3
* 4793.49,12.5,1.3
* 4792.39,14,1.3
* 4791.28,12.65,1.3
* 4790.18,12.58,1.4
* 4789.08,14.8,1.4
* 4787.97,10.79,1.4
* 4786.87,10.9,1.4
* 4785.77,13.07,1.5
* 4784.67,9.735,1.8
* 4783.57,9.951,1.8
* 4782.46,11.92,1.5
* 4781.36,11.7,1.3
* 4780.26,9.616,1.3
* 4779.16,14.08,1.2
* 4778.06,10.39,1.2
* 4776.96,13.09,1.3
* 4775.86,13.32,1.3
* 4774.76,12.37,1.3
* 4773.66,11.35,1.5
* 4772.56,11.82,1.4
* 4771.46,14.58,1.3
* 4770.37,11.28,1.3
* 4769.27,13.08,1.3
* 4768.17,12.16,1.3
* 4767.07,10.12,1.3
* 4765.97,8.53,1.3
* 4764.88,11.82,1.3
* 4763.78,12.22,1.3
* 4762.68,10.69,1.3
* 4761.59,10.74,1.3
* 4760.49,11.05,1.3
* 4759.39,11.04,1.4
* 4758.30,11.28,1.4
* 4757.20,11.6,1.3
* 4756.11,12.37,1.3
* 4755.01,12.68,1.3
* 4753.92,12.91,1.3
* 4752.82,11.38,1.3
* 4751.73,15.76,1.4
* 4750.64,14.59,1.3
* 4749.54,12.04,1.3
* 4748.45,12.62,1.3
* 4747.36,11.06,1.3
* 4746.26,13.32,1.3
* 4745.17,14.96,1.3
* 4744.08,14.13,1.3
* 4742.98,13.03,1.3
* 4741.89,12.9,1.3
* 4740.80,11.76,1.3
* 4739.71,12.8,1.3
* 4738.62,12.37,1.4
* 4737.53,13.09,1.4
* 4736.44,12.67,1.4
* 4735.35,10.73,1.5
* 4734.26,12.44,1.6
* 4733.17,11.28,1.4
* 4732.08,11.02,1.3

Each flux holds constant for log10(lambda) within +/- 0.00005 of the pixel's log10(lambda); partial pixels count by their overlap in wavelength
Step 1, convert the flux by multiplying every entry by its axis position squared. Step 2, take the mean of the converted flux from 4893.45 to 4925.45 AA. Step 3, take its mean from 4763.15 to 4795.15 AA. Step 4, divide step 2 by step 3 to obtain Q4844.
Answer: 1.1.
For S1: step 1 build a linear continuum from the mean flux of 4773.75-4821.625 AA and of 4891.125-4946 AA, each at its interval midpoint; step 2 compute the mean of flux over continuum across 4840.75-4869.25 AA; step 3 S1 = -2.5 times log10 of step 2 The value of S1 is 0.12 mag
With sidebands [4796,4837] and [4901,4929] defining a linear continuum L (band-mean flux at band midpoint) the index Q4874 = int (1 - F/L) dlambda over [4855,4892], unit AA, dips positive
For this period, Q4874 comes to 4.4 AA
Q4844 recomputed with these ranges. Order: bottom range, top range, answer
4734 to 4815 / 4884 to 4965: 1.10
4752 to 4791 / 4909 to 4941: 1.13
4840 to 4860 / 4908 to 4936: 1.08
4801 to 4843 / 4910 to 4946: 1.03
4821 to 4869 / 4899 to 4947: 1.11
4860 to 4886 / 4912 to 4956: 1.19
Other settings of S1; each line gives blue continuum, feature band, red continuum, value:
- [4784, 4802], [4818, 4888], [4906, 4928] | 0.05 mag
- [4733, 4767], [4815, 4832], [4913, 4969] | -0.05 mag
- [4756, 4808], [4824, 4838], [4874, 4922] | -0.03 mag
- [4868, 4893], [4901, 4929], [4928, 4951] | 0.01 mag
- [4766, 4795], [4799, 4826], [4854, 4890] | -0.12 mag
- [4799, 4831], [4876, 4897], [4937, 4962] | 0.08 mag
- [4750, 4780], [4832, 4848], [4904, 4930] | -0.02 mag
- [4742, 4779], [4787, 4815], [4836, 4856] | -0.05 mag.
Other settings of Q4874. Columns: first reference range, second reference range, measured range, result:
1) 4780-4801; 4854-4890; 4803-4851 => -4.71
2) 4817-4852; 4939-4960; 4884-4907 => -0.26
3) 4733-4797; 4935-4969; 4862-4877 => 2.29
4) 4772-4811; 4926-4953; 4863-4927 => 4.12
